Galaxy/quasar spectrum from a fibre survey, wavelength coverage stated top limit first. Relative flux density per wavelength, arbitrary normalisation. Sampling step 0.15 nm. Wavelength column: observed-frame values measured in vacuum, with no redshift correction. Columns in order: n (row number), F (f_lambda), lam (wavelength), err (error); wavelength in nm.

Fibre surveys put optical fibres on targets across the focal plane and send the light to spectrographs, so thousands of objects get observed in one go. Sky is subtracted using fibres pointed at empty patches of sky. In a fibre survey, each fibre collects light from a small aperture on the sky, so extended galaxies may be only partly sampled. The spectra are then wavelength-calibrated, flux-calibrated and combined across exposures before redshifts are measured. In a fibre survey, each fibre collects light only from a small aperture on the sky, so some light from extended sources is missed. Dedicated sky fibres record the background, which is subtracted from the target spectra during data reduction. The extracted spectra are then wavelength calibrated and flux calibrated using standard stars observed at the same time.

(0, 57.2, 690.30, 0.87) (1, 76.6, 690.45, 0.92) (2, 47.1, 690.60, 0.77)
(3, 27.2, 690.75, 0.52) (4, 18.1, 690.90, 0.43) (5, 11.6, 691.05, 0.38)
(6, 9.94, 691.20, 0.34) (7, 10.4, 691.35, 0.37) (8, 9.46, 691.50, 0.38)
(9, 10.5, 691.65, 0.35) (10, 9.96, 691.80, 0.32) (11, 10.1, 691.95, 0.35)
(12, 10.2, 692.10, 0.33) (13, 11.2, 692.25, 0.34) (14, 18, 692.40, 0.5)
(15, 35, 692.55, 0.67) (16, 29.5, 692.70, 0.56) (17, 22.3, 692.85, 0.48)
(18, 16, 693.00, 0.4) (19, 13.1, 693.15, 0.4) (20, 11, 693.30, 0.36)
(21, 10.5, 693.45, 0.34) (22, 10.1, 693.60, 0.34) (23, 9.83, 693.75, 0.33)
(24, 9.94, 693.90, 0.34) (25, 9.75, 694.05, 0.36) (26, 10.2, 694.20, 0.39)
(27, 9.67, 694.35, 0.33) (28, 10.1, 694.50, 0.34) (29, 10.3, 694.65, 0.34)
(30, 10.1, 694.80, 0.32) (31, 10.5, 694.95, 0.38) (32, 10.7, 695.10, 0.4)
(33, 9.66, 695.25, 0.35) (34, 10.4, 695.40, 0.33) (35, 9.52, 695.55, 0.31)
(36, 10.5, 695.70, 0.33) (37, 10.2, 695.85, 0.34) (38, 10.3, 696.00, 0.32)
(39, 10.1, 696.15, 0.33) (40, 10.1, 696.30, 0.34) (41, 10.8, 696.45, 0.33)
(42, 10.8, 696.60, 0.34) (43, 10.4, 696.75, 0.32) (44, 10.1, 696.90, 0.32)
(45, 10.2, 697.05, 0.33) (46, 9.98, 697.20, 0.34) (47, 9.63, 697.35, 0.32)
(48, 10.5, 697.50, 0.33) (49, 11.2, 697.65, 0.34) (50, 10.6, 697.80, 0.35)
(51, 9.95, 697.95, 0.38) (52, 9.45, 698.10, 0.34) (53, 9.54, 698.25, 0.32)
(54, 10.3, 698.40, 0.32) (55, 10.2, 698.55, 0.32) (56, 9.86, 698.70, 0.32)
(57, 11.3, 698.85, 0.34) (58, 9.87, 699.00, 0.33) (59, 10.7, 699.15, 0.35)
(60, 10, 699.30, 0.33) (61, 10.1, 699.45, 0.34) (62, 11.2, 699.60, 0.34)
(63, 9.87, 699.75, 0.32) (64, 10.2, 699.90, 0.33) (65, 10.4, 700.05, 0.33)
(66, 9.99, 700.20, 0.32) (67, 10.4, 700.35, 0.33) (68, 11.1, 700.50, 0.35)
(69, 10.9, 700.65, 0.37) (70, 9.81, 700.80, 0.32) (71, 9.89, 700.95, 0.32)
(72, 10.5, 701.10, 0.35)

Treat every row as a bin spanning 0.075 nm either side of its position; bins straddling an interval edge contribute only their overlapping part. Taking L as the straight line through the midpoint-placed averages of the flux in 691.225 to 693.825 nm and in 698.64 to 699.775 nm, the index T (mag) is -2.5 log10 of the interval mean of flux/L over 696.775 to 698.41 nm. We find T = 0.125 mag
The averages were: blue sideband 14.4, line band 10.1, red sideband 10.4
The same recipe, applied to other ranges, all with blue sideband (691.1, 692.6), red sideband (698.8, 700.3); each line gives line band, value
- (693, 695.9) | 0.164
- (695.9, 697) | 0.108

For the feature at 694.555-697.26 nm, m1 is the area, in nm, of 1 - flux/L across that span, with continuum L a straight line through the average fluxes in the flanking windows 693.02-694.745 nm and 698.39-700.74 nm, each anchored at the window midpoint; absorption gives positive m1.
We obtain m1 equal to 0.07 nm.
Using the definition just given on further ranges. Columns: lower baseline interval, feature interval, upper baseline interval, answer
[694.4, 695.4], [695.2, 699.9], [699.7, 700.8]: 0.029 nm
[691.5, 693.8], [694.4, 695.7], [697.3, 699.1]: 0.278 nm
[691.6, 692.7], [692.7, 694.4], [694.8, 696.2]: 0.122 nm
